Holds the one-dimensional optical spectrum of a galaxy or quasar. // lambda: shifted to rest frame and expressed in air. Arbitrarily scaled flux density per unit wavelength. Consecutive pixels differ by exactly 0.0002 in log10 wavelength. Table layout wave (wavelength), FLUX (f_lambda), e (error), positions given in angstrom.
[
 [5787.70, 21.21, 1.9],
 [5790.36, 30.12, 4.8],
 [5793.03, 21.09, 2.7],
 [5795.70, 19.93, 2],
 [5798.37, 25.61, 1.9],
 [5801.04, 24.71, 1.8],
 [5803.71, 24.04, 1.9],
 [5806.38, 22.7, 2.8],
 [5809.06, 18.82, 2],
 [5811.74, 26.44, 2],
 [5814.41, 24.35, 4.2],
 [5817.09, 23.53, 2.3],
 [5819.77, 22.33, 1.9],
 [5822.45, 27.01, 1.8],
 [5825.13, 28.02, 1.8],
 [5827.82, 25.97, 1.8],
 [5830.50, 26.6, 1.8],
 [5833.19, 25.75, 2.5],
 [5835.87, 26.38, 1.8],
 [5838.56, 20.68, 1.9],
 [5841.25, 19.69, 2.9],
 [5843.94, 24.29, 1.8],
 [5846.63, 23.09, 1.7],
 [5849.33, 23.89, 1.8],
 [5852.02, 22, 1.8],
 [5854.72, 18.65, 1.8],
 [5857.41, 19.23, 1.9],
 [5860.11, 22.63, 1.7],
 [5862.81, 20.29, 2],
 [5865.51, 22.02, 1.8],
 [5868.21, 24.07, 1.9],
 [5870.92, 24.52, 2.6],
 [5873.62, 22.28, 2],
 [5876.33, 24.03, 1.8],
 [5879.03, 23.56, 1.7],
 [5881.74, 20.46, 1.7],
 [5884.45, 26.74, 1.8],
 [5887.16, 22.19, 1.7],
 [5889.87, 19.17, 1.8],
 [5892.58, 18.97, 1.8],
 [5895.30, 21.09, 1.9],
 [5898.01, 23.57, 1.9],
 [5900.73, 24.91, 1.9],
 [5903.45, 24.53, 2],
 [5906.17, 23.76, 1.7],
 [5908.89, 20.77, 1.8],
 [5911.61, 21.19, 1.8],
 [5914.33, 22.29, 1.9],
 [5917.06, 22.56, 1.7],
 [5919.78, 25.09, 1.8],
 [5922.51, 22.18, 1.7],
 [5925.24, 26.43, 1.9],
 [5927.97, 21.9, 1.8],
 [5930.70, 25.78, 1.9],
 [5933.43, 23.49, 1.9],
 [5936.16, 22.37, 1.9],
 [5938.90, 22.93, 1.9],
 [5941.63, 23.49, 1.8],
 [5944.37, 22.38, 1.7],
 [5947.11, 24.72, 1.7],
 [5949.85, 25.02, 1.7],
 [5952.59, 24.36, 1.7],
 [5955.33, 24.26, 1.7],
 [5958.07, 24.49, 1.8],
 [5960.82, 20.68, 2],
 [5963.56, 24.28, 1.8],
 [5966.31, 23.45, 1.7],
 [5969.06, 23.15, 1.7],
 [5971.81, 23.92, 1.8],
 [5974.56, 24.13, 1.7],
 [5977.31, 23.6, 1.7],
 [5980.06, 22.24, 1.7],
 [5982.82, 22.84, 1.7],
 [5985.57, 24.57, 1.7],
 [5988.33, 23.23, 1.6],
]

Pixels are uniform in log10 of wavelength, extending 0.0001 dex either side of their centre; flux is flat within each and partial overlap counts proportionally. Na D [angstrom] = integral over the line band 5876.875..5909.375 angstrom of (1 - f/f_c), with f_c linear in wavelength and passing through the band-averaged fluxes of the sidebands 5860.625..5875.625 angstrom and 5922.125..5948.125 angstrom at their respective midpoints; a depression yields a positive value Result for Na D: 0.7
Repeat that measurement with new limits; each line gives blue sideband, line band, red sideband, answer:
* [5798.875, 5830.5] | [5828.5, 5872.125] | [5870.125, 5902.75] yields 1.5 angstrom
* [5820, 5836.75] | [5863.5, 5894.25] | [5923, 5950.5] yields 3.3 angstrom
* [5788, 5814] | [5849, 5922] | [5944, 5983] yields 3.9 angstrom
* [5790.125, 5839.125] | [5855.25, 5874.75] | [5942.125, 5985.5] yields 1.7 angstrom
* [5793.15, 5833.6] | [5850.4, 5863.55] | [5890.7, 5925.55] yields 1.6 angstrom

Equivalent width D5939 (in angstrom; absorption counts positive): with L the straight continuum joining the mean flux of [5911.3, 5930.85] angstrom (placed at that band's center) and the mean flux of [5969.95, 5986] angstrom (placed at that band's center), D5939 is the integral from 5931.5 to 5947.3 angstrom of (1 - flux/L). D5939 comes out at 0.1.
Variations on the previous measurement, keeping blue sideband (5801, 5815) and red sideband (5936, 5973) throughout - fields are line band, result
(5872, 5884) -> 0.27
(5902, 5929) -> 0.48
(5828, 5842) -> -0.46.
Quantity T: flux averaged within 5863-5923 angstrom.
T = 22.7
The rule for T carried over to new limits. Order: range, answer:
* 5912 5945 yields 23.4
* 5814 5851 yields 24.4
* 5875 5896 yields 22.1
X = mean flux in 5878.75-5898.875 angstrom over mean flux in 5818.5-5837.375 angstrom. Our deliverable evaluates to 0.84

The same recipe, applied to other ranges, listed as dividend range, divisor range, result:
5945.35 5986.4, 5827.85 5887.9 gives 1.03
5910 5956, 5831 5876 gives 1.04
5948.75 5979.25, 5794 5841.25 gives 0.98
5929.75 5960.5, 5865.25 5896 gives 1.06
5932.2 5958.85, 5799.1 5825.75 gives 0.98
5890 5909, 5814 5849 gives 0.92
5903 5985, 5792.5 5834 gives 0.97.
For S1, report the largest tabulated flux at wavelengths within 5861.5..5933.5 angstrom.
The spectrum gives 26.74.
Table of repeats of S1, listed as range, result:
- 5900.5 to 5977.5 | 26.43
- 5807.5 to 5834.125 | 28.02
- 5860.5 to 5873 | 24.52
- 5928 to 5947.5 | 25.78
